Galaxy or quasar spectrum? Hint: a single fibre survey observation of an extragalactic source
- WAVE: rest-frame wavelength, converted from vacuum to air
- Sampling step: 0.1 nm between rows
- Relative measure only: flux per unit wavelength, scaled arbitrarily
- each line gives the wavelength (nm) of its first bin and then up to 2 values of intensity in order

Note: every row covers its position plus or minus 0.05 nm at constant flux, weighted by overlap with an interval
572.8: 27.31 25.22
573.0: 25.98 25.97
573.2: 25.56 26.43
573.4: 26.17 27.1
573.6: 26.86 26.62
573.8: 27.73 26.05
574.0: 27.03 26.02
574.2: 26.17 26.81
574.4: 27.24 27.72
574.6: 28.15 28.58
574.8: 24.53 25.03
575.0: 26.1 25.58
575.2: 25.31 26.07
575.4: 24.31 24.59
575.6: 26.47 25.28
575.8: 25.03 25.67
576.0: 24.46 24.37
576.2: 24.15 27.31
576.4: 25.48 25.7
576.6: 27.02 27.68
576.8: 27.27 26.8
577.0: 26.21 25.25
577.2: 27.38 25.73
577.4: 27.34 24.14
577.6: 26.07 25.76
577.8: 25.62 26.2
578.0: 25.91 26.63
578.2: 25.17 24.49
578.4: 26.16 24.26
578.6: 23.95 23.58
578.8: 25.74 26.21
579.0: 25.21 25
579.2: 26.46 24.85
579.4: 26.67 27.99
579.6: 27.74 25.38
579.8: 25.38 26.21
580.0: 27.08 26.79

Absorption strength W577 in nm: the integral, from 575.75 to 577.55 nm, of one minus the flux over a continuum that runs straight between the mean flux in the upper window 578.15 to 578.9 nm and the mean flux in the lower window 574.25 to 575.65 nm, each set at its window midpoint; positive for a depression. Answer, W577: -0.03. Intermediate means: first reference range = 26.2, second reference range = 24.9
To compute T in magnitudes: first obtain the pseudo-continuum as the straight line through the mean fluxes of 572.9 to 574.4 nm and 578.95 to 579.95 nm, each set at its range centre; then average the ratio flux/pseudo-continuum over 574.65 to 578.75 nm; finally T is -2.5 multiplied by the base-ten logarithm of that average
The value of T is 0.024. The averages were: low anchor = 26.4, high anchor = 26.1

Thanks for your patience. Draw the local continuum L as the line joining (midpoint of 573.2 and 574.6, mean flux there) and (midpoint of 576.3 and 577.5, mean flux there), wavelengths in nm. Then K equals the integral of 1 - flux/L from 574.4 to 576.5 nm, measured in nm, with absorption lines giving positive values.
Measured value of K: 0.07 nm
